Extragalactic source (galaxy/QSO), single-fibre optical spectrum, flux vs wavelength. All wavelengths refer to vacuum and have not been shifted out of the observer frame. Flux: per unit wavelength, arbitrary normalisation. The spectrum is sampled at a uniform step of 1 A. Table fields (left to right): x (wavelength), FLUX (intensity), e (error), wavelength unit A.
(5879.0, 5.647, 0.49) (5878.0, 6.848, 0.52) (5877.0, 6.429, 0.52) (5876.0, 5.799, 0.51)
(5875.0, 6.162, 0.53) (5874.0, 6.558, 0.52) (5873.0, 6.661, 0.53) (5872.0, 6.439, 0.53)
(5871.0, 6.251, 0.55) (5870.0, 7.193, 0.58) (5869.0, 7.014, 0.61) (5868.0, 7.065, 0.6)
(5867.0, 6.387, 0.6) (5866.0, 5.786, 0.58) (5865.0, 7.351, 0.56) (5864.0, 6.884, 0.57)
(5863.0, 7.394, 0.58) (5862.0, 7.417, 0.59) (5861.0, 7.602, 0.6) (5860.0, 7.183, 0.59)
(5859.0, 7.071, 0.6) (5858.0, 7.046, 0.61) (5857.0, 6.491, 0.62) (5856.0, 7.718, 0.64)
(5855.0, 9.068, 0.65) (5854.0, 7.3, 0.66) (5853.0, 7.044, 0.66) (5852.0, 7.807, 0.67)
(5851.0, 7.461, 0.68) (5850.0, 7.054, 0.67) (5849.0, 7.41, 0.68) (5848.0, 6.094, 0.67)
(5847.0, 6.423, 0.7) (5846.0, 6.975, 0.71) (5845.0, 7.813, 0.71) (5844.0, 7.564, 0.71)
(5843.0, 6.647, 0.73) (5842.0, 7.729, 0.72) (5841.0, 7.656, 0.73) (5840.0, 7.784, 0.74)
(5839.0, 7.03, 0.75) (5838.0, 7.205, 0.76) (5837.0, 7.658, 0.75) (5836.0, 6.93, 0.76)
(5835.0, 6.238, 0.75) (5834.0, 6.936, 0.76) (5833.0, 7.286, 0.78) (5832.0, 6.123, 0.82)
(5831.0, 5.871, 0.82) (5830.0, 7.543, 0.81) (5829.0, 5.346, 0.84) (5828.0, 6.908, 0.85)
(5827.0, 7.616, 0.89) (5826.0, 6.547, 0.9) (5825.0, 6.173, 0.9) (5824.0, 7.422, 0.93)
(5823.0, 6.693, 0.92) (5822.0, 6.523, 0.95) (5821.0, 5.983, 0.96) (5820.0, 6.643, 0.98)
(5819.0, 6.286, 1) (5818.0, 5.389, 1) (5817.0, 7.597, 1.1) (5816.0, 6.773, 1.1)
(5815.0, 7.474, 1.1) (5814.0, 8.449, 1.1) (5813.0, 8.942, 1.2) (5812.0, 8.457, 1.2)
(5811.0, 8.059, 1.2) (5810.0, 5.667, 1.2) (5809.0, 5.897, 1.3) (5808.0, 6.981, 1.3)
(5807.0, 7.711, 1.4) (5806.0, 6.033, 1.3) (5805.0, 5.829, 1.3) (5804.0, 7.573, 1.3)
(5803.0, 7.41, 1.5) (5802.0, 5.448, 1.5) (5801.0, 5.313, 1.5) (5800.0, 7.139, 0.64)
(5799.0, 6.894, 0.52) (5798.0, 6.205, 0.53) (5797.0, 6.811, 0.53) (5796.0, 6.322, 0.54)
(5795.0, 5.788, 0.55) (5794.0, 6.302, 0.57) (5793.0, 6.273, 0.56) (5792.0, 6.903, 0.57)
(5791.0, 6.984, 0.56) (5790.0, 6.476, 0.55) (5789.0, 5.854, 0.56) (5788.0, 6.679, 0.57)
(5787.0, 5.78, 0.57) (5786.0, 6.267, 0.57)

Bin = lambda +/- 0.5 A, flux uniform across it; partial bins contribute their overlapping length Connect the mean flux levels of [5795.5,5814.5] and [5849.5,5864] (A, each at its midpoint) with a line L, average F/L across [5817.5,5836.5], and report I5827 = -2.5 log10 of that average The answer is 0.09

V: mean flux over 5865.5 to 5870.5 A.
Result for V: 6.69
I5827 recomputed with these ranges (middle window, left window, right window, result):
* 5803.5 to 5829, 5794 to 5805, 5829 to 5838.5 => -0.048 mag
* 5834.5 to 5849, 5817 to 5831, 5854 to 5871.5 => -0.050 mag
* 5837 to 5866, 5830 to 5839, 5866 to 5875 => -0.084 mag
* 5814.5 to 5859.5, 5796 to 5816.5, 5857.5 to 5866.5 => 0.005 mag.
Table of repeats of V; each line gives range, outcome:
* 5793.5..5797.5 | 6.31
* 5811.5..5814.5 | 8.62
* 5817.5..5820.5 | 6.11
